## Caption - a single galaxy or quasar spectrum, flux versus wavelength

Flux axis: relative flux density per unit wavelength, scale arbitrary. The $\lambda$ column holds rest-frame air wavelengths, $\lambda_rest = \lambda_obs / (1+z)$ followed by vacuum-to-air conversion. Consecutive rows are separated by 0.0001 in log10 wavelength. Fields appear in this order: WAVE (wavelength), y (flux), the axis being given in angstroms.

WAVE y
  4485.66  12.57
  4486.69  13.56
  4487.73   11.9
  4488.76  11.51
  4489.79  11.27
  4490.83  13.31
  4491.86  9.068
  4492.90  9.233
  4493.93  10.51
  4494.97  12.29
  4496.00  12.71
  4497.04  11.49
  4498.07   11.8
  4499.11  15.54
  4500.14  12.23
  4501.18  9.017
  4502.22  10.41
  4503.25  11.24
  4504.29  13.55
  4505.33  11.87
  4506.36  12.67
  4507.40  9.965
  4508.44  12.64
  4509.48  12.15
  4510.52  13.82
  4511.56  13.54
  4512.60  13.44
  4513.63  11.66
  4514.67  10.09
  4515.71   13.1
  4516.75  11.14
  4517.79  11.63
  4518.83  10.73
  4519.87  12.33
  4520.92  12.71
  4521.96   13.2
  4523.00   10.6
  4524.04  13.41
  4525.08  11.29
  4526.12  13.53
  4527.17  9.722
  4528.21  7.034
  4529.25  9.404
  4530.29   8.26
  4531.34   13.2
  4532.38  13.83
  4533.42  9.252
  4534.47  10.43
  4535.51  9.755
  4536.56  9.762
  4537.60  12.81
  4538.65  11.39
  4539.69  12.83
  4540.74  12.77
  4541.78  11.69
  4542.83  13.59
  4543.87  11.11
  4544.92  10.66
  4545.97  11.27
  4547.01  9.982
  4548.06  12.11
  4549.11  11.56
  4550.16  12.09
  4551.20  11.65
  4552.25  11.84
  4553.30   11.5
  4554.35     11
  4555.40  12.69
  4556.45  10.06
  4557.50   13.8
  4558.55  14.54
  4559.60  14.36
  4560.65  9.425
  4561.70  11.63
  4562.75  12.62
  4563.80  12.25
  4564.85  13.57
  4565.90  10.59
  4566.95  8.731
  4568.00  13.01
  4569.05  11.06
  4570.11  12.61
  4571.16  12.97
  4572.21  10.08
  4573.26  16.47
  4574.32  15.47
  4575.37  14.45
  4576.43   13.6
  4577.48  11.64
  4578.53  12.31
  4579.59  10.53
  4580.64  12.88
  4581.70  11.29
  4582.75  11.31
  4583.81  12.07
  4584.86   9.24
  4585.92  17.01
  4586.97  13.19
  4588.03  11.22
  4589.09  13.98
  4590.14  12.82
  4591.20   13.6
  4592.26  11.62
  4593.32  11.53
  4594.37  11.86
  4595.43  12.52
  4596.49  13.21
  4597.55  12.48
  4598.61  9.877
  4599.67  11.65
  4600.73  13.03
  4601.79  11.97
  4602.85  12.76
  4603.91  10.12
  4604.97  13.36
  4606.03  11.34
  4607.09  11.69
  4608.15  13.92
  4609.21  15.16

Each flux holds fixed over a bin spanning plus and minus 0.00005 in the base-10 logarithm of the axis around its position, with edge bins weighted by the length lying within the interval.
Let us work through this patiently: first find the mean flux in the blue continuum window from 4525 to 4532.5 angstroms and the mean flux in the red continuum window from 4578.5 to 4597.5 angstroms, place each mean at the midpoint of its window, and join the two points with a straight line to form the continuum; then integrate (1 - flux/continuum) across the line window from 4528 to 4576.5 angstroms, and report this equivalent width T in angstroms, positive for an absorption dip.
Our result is -2.23 angstroms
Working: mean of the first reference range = 10.6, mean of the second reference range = 12.3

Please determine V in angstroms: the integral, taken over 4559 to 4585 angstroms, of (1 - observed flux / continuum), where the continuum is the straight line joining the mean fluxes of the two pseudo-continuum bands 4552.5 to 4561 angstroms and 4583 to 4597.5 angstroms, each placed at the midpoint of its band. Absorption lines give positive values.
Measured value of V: 0.3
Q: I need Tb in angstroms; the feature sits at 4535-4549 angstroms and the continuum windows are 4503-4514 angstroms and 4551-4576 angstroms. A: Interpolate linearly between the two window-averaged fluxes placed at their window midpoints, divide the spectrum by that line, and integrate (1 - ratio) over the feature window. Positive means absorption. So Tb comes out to 1.0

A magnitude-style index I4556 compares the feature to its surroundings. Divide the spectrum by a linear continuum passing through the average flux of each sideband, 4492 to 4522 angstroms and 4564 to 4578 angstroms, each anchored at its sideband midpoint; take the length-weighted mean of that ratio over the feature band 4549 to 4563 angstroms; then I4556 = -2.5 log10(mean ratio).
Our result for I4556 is 0.04 mag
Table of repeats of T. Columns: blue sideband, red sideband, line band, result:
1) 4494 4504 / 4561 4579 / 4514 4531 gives 1.3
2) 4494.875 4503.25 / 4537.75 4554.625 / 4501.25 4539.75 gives 0.9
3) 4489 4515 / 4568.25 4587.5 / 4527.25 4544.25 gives 1.6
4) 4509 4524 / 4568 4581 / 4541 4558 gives 1.2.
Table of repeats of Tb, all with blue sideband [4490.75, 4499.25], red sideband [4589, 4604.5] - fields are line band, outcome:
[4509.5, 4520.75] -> -0.5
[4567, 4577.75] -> -0.9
